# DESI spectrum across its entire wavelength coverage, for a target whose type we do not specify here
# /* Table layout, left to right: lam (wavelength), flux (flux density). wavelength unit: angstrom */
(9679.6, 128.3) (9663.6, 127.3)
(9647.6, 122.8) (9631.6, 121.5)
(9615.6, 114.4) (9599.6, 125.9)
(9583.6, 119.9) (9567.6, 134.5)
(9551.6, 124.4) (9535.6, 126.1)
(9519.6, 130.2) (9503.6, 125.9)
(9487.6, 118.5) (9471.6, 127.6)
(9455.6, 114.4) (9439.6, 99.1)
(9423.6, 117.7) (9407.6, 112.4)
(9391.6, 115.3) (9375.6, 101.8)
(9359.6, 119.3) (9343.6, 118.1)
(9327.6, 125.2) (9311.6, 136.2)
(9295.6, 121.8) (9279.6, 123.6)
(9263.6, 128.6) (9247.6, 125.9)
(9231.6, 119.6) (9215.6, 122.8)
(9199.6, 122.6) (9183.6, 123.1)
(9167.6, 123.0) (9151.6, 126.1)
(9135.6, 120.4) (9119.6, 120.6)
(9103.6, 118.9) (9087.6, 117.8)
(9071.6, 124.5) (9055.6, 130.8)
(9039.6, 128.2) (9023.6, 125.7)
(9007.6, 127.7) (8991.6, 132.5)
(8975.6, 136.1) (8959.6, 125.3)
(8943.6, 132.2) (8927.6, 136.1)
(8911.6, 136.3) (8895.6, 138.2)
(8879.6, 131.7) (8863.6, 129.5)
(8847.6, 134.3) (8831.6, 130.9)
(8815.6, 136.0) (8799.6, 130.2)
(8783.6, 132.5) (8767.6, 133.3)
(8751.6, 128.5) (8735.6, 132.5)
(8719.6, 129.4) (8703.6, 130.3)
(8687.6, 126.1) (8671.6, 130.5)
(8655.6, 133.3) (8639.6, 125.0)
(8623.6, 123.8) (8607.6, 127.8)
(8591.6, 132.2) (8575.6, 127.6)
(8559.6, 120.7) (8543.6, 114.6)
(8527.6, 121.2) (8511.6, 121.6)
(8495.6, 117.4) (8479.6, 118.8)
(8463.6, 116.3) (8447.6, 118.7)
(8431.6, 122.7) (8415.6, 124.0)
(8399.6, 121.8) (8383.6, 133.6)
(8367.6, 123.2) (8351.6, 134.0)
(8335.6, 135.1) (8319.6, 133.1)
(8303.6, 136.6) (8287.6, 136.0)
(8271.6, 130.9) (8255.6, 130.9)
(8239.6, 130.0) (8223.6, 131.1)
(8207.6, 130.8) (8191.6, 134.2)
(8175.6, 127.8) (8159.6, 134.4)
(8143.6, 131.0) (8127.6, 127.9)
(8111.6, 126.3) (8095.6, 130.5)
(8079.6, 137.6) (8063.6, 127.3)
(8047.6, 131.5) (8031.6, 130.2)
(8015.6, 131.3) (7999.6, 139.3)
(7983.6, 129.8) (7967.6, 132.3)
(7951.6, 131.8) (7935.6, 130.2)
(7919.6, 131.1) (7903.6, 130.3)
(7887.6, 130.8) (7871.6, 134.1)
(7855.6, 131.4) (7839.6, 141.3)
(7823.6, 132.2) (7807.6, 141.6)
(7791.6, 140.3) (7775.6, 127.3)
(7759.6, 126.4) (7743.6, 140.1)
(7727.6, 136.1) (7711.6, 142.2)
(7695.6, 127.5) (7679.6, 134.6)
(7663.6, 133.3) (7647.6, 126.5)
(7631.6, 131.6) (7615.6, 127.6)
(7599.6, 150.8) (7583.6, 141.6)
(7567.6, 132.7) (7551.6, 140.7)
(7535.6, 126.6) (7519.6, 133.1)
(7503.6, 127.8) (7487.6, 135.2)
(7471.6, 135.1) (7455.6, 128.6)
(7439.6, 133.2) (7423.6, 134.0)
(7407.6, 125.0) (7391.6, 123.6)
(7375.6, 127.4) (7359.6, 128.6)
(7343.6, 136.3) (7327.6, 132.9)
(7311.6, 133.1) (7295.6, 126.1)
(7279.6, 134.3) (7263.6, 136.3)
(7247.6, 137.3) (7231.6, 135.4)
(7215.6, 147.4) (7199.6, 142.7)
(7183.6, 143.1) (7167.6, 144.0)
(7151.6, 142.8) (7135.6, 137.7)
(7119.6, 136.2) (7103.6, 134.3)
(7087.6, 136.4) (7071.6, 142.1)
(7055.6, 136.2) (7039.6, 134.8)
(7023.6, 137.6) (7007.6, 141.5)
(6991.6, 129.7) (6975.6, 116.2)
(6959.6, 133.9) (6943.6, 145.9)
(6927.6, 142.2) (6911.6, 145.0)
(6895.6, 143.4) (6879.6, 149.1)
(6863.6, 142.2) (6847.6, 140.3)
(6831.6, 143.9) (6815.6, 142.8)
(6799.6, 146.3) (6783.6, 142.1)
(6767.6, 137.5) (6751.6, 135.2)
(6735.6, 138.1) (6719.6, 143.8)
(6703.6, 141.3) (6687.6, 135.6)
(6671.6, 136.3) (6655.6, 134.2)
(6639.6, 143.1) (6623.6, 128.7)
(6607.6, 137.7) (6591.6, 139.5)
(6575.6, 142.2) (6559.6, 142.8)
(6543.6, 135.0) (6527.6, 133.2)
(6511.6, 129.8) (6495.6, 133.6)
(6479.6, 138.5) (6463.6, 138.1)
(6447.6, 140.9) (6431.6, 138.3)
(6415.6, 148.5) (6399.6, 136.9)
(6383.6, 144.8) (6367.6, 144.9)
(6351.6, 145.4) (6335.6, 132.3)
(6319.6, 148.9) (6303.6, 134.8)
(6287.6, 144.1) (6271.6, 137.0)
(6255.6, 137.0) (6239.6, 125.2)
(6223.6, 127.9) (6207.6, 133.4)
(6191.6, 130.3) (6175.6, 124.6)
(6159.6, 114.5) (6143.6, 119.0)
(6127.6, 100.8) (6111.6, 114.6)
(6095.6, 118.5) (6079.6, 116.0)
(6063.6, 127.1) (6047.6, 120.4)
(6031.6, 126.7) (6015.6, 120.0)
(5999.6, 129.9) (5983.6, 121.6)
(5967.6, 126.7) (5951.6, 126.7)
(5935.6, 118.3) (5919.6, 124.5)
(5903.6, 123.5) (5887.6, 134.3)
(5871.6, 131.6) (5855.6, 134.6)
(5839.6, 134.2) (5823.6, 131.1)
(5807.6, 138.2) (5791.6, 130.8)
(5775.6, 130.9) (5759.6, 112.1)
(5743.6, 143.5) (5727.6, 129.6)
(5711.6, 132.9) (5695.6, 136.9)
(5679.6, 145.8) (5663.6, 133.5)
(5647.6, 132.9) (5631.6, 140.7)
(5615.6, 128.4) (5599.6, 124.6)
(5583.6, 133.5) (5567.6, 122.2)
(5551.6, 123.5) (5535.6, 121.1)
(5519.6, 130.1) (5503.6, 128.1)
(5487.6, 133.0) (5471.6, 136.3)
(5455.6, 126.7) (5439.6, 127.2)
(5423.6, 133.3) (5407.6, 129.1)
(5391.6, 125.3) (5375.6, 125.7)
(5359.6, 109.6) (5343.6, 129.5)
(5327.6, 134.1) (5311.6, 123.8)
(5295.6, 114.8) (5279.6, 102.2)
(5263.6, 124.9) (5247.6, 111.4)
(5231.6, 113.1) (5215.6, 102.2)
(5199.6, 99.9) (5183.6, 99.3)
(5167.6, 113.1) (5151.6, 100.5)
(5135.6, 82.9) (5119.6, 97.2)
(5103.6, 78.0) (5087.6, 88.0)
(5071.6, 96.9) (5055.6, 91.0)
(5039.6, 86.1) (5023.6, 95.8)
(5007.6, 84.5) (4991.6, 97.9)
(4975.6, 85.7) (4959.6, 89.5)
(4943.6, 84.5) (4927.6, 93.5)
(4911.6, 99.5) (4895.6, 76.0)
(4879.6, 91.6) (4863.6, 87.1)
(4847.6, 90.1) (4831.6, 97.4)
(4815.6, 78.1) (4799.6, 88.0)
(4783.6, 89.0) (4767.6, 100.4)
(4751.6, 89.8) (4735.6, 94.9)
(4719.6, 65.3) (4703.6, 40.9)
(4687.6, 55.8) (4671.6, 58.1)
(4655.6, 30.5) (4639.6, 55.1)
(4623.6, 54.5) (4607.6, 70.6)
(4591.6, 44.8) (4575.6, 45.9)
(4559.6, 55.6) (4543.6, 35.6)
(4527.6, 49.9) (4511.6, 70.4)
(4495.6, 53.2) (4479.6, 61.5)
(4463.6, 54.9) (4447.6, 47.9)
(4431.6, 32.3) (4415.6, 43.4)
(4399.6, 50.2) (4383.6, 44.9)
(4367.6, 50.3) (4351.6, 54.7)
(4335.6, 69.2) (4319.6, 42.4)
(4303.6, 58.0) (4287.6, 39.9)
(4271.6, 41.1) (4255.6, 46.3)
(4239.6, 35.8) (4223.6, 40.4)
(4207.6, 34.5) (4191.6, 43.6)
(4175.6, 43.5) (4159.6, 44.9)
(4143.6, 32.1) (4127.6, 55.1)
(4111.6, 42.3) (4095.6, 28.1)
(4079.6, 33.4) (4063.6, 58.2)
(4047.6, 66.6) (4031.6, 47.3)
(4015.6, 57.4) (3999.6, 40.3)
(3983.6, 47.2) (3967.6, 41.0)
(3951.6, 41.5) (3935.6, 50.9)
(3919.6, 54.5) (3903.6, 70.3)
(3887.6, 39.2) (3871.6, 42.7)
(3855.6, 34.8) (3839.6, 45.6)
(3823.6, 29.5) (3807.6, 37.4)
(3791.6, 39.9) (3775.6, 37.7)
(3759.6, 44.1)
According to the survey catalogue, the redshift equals 0.18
